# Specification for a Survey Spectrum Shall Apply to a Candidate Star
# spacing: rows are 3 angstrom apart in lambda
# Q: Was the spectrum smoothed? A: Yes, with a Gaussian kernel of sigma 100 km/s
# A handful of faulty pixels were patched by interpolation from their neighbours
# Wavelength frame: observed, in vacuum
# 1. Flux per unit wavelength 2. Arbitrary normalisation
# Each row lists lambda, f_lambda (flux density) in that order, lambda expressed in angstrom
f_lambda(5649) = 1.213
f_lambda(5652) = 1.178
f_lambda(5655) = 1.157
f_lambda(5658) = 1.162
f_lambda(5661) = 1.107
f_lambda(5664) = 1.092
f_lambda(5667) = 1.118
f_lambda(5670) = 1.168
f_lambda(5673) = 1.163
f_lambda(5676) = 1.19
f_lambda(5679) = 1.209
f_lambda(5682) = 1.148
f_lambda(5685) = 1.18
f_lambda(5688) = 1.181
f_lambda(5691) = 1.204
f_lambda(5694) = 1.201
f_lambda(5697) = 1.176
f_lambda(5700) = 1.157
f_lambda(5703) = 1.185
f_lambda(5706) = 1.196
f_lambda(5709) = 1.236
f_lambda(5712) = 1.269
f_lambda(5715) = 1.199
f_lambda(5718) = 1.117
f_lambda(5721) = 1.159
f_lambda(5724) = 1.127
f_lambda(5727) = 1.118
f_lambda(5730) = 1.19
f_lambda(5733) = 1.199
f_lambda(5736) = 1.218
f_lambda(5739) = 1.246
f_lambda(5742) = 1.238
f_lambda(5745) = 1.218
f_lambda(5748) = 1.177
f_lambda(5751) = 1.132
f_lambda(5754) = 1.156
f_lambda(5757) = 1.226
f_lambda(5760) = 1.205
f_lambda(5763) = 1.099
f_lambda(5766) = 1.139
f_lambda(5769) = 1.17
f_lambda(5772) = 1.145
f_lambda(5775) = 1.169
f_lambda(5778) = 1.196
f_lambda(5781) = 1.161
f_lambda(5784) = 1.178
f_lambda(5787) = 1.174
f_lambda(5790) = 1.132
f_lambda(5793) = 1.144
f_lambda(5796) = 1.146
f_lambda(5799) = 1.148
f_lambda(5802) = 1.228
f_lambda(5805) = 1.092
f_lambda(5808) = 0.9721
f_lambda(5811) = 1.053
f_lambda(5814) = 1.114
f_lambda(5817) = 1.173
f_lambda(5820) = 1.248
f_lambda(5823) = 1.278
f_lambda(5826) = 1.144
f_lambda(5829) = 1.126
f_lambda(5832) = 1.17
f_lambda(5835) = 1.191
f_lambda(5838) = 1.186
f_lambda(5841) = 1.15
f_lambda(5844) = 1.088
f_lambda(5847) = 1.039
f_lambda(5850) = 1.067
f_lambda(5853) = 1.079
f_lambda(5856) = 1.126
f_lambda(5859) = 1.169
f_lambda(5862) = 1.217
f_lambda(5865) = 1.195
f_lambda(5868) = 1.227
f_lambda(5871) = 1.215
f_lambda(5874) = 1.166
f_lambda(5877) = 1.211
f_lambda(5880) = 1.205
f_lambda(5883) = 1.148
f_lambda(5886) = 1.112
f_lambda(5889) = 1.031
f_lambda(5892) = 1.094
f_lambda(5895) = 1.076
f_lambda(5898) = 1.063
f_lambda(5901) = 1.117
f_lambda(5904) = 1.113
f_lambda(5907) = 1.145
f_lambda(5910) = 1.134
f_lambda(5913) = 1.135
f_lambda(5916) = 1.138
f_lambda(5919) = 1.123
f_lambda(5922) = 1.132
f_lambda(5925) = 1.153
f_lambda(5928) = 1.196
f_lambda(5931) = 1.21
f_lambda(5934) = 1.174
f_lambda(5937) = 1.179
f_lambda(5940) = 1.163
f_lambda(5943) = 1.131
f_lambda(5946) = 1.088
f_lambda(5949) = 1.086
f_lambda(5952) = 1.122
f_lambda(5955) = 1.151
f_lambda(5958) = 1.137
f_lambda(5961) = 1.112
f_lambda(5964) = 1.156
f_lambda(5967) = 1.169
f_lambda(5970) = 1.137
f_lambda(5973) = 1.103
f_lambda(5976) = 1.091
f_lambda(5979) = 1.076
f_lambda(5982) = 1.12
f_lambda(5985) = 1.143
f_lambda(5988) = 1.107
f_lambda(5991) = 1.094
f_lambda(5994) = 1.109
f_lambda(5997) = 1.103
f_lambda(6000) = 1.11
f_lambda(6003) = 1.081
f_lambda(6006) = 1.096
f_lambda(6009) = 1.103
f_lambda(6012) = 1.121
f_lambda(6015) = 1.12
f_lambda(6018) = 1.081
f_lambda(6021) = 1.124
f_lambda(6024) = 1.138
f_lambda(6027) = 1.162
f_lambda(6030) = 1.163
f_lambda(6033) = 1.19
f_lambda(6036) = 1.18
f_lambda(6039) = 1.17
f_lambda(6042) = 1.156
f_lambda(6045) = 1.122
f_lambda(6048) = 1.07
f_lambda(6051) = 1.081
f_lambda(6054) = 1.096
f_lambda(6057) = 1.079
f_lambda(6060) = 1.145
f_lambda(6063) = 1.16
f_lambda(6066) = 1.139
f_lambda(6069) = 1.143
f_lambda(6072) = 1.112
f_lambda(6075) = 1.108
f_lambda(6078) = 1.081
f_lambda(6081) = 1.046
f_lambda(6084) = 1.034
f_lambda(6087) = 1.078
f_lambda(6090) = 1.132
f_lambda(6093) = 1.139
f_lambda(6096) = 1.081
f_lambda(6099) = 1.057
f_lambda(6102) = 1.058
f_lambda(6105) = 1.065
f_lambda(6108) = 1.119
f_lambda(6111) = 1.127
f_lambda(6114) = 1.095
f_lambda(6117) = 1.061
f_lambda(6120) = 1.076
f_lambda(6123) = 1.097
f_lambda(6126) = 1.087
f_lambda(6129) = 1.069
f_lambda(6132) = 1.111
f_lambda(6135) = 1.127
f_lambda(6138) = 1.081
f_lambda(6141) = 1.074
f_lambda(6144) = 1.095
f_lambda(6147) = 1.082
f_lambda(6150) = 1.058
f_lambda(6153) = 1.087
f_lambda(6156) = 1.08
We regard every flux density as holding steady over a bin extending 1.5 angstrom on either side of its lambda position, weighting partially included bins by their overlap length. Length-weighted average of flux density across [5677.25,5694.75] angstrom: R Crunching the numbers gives 1.19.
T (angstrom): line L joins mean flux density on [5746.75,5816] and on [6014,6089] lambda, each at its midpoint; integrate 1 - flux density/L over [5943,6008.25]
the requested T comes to 0.7 angstrom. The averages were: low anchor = 1.15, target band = 1.11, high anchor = 1.12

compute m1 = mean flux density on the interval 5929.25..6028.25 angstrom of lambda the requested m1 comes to 1.12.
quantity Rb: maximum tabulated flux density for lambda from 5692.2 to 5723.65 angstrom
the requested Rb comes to 1.269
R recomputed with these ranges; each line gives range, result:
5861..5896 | 1.16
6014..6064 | 1.13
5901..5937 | 1.15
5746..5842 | 1.16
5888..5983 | 1.13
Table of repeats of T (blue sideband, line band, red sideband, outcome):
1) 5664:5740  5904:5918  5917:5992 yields 0.1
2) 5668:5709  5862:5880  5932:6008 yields -1.0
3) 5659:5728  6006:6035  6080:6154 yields -0.7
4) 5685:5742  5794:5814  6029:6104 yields 1.0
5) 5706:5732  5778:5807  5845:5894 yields 0.2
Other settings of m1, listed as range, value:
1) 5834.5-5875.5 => 1.15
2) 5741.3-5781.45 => 1.17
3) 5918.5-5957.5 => 1.15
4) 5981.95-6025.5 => 1.11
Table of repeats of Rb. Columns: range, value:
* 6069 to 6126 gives 1.143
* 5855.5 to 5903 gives 1.227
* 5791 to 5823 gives 1.278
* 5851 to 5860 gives 1.169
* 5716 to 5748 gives 1.246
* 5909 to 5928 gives 1.196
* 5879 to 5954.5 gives 1.21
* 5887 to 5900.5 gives 1.094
